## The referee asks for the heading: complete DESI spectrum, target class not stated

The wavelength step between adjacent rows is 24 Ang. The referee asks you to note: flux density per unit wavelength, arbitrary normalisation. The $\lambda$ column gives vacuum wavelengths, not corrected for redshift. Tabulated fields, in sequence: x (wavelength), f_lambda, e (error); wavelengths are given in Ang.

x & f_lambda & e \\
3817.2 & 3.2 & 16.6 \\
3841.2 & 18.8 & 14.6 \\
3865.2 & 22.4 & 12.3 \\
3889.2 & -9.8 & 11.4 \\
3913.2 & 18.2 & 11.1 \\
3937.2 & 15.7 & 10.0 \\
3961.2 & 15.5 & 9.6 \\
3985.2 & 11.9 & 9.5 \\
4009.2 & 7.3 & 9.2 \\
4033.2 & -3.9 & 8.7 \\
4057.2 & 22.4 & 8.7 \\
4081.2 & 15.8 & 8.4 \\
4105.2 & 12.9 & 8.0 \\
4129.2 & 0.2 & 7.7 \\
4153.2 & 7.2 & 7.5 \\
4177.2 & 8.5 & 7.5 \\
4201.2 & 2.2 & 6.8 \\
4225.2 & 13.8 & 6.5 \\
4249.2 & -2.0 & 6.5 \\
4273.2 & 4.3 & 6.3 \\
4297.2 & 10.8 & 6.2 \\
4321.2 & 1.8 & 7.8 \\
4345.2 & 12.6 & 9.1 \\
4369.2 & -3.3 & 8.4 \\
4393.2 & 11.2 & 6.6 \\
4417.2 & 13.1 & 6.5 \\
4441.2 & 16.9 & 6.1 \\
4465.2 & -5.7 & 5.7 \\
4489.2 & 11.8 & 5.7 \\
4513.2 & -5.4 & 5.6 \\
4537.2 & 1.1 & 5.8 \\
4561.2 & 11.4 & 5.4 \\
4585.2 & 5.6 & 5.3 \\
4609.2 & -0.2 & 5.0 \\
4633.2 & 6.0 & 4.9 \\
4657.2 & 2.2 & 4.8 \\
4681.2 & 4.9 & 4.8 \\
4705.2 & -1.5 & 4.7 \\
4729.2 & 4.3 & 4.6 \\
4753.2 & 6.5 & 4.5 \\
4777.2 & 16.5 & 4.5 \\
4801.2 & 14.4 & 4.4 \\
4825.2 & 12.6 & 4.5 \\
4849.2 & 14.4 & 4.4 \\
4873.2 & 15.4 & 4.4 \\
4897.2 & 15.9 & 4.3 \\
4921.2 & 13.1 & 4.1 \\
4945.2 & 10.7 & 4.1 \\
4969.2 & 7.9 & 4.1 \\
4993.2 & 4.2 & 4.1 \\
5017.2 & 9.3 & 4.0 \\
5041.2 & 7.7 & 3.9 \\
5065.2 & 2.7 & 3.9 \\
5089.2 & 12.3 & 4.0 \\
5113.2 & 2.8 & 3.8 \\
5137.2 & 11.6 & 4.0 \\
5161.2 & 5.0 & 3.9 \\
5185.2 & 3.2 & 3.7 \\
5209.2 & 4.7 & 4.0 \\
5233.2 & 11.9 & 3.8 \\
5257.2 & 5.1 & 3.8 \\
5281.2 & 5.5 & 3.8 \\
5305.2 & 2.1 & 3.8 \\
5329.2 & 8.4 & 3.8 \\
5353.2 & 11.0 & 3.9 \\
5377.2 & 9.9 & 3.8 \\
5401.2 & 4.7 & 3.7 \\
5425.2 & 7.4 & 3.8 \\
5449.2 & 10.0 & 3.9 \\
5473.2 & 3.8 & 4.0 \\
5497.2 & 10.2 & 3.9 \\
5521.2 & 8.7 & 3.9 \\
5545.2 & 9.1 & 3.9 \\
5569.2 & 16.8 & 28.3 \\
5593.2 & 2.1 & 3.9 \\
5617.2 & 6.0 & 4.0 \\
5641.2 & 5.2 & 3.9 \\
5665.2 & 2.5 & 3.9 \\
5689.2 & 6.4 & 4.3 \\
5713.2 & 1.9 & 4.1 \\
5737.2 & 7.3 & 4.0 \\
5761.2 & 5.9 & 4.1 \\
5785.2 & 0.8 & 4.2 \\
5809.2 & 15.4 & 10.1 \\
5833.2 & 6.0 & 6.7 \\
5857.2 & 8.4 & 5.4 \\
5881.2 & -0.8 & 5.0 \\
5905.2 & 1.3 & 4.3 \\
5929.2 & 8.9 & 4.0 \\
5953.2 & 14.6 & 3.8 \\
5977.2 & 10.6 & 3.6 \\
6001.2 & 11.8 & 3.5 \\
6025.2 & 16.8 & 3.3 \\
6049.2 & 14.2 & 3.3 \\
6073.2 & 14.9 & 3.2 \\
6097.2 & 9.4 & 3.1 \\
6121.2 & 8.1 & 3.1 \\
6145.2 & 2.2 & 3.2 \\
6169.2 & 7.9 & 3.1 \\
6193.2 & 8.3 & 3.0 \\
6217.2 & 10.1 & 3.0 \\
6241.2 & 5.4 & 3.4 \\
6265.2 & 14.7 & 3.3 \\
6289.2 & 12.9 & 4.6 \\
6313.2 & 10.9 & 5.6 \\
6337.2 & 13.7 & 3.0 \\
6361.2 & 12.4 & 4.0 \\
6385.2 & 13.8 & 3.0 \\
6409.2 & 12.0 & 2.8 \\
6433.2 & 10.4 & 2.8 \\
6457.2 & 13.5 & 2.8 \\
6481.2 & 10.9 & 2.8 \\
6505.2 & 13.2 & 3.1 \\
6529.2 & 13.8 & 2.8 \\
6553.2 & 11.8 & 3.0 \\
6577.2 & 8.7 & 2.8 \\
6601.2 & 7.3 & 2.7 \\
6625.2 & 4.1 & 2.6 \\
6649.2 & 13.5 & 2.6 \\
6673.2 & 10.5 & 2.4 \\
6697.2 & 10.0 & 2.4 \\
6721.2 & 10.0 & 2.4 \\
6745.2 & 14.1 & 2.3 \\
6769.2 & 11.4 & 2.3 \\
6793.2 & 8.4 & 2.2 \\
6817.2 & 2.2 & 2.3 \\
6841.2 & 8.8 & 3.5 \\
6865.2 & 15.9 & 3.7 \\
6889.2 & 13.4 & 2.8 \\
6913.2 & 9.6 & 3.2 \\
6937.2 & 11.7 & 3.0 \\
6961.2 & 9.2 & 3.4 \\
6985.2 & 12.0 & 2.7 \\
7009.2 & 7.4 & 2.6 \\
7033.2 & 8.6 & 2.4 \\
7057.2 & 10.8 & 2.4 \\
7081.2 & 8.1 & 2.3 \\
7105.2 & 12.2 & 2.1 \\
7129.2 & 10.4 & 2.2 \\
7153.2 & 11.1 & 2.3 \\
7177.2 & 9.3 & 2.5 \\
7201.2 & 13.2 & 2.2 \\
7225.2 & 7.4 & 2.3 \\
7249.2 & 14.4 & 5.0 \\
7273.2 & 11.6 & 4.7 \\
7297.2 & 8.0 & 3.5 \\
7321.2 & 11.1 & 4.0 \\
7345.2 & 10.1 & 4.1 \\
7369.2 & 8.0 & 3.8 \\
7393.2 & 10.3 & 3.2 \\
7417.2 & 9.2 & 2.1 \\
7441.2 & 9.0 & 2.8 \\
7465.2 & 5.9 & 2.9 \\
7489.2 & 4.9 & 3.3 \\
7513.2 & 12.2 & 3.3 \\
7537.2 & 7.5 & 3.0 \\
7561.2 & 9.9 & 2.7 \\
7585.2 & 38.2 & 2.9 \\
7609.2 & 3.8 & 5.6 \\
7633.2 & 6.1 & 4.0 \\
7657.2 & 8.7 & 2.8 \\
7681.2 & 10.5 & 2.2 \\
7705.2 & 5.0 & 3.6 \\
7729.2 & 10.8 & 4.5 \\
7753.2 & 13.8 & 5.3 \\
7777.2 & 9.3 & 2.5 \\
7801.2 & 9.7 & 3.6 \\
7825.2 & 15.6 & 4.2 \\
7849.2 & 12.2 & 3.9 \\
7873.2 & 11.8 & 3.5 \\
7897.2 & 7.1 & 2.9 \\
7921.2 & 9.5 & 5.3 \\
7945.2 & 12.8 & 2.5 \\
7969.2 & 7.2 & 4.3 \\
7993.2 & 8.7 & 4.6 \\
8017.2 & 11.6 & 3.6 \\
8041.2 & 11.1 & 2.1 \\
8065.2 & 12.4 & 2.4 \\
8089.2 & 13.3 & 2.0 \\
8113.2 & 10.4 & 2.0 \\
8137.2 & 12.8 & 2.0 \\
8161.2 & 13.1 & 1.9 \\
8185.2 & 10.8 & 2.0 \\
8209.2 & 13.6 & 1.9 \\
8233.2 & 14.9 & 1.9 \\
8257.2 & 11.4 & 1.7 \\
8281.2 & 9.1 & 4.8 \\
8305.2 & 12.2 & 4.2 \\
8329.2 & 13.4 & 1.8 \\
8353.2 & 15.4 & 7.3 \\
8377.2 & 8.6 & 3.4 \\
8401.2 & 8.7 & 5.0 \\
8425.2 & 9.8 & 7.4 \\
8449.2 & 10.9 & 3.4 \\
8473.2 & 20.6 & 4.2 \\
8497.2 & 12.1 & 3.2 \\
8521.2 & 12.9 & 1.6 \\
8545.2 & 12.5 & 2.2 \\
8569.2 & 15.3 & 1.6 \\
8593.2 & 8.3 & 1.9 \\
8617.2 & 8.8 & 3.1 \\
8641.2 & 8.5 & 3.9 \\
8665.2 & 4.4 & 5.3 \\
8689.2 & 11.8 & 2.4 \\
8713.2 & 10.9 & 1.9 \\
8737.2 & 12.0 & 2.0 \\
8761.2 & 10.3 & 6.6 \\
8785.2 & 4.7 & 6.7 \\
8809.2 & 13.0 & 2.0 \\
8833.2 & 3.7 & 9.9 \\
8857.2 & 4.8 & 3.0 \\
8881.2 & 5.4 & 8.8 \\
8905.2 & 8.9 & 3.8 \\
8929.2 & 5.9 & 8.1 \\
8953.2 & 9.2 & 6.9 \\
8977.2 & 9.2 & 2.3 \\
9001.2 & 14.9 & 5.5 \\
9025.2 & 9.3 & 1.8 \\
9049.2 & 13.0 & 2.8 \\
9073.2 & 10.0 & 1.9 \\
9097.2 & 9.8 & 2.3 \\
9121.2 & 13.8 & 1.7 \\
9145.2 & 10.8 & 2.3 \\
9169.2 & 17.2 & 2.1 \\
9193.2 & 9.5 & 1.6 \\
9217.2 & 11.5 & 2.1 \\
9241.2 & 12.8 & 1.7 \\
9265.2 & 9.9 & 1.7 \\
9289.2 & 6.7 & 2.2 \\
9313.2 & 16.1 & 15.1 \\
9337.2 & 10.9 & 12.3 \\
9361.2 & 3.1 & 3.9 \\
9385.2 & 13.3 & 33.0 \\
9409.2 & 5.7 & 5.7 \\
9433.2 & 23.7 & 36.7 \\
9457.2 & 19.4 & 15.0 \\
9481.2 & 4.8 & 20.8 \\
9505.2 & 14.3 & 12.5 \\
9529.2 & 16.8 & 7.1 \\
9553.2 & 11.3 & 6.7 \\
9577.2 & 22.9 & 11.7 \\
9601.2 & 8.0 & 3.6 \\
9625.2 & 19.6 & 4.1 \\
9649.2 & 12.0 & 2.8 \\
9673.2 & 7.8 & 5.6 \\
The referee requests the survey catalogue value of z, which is 1.035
